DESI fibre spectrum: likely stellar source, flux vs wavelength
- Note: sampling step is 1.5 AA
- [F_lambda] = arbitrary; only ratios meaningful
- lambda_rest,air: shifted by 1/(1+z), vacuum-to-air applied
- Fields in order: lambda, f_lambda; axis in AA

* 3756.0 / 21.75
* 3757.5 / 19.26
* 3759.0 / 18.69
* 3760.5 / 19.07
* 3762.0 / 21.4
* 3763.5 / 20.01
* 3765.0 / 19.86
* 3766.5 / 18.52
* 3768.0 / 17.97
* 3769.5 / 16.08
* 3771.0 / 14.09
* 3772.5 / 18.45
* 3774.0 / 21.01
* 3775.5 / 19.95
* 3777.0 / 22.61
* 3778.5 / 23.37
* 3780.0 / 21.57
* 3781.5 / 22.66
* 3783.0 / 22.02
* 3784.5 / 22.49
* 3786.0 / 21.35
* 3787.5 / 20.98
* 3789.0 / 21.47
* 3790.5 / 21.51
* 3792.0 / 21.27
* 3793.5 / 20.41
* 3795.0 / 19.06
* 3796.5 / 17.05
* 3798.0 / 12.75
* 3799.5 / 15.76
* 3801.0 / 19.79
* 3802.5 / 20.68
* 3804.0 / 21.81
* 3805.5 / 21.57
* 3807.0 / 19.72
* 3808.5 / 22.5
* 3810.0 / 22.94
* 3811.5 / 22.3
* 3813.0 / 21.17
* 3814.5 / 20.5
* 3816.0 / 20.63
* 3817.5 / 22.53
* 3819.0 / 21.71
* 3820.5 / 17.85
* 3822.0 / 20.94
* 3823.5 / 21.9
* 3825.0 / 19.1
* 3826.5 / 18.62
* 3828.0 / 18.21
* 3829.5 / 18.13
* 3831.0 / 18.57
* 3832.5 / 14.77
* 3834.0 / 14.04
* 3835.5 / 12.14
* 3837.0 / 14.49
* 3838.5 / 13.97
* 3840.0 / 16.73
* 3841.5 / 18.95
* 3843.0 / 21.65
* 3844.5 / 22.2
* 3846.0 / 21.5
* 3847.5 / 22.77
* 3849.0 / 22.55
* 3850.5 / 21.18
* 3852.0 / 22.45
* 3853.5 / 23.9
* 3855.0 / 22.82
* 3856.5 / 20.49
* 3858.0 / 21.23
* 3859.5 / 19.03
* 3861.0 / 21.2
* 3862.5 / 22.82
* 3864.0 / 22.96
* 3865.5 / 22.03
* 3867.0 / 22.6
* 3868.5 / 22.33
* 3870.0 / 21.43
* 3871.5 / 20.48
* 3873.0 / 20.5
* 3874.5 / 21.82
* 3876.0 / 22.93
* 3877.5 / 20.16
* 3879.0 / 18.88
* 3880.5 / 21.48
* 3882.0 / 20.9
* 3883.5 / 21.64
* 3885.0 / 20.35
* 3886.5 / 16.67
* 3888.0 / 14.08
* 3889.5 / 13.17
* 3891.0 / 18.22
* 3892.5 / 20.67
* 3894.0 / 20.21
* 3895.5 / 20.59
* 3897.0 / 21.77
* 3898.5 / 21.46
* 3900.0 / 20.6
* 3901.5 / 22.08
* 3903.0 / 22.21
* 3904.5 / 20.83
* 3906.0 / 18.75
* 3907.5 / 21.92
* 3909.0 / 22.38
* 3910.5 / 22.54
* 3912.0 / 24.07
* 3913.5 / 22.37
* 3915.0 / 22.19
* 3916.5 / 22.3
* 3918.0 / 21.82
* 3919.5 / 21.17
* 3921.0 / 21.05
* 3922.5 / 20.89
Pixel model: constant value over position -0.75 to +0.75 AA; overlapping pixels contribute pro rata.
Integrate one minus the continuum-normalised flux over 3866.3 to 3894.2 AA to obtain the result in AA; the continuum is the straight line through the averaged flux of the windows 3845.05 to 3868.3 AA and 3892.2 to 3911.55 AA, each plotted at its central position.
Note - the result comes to 2.2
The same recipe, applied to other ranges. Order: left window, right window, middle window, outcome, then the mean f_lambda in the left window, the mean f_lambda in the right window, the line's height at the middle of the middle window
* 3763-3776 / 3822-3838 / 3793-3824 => -4.57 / 18.4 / 17.1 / 17.6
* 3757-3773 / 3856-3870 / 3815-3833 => 0.77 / 18.5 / 21.6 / 20.4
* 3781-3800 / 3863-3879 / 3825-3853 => 3.20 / 19.9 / 21.6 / 20.9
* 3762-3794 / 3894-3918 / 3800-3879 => 2.54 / 20.4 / 21.7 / 21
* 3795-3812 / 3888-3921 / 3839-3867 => -1.64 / 19.6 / 20.9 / 20.2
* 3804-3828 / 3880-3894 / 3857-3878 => -2.52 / 20.9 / 18.6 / 19.2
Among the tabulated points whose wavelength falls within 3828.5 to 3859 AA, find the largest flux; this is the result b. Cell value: 23.9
